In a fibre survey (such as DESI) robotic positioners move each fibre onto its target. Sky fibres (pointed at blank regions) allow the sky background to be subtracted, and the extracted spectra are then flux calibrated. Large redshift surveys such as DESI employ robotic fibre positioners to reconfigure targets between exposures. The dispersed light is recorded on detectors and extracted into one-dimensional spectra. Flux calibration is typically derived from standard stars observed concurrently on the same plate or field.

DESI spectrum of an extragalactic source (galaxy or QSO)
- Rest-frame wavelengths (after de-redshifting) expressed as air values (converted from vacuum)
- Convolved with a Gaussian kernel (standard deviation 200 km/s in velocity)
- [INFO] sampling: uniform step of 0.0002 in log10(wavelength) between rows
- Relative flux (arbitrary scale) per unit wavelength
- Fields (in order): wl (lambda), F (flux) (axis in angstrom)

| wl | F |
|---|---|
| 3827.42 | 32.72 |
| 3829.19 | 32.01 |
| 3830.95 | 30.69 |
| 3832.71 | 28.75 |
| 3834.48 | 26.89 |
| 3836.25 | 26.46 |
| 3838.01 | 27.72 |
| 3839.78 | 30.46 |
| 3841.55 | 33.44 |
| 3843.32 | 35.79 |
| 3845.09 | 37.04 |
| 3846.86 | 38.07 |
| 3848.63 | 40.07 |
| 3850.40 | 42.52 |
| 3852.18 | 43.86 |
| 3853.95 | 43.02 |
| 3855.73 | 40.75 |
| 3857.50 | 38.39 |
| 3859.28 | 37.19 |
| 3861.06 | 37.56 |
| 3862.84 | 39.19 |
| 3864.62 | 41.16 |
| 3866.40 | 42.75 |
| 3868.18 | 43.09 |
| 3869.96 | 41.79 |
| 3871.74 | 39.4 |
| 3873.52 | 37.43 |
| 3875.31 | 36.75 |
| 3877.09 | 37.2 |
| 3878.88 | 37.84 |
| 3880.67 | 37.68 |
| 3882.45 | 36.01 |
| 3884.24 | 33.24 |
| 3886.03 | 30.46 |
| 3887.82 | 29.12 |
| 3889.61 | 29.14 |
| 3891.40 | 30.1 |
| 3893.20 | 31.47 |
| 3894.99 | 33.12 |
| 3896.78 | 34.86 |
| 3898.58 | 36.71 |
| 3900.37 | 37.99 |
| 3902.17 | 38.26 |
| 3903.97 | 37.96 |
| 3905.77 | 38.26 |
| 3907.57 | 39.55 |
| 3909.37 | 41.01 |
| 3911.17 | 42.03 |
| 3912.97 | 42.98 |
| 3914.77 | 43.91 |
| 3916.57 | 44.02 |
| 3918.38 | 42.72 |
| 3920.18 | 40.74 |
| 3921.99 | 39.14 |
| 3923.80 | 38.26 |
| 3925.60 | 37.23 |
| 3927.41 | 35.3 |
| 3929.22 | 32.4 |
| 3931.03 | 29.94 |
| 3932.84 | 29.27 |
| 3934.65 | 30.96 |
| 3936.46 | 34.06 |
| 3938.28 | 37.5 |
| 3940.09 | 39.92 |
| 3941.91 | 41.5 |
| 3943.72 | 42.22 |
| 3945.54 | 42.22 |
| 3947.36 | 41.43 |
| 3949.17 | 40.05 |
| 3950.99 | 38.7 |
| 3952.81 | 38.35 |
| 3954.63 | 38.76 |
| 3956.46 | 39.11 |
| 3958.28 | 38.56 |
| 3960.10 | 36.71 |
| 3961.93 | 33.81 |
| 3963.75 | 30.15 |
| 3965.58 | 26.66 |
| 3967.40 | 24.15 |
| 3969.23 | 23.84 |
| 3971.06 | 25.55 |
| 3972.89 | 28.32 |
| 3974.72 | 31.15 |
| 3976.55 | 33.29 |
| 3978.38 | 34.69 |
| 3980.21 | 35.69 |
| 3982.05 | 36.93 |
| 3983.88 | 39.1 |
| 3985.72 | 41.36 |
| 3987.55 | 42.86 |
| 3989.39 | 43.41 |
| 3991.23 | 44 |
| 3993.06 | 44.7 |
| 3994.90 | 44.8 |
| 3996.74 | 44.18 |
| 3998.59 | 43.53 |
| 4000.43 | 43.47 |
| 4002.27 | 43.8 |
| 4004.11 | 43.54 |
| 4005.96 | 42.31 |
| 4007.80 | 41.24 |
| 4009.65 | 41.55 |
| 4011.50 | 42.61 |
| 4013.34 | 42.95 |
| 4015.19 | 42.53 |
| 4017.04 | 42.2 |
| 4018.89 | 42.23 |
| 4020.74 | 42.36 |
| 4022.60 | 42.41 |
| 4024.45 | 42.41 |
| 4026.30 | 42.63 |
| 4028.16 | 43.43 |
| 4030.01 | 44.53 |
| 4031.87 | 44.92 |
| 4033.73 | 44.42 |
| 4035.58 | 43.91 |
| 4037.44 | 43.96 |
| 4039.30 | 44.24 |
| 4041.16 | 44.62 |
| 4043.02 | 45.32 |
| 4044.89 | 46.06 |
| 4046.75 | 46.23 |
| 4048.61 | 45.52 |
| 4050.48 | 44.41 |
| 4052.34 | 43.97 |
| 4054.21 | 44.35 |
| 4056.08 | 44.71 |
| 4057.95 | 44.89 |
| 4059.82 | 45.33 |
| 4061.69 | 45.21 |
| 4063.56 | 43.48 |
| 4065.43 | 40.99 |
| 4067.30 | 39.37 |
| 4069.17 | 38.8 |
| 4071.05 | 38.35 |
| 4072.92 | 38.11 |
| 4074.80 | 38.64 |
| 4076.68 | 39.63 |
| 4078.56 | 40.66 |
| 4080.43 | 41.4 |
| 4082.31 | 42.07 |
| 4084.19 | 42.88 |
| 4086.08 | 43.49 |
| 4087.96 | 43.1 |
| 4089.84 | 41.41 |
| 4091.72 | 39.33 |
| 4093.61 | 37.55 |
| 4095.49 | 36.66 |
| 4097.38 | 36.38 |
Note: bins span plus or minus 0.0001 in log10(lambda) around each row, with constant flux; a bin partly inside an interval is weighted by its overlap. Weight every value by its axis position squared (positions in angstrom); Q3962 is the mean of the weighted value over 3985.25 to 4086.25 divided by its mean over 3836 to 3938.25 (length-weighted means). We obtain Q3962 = 1.25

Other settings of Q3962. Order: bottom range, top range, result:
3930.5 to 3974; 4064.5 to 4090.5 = 1.25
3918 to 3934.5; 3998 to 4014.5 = 1.25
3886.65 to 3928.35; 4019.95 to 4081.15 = 1.23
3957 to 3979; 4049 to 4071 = 1.47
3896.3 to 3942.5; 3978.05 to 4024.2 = 1.16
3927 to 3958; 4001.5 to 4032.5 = 1.19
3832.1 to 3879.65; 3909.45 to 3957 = 1.08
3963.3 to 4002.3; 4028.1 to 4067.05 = 1.25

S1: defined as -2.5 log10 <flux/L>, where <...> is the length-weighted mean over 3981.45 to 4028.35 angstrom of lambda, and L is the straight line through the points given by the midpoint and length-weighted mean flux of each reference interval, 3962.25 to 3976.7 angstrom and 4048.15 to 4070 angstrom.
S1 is -0.25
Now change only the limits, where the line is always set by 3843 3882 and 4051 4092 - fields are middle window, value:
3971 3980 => 0.28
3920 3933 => 0.14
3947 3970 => 0.18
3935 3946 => 0.04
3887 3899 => 0.24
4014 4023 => -0.03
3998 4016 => -0.04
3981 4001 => -0.04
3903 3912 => 0.01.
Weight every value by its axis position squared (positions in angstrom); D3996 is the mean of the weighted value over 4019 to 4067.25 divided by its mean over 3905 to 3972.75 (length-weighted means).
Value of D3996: 1.27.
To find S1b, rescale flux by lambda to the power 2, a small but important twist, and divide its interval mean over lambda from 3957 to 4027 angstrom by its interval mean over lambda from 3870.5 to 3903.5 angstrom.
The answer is 1.17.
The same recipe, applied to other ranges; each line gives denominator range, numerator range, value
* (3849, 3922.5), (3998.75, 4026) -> 1.19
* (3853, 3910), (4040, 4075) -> 1.27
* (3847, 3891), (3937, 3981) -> 0.96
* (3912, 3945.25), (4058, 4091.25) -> 1.17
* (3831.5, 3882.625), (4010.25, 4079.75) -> 1.27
